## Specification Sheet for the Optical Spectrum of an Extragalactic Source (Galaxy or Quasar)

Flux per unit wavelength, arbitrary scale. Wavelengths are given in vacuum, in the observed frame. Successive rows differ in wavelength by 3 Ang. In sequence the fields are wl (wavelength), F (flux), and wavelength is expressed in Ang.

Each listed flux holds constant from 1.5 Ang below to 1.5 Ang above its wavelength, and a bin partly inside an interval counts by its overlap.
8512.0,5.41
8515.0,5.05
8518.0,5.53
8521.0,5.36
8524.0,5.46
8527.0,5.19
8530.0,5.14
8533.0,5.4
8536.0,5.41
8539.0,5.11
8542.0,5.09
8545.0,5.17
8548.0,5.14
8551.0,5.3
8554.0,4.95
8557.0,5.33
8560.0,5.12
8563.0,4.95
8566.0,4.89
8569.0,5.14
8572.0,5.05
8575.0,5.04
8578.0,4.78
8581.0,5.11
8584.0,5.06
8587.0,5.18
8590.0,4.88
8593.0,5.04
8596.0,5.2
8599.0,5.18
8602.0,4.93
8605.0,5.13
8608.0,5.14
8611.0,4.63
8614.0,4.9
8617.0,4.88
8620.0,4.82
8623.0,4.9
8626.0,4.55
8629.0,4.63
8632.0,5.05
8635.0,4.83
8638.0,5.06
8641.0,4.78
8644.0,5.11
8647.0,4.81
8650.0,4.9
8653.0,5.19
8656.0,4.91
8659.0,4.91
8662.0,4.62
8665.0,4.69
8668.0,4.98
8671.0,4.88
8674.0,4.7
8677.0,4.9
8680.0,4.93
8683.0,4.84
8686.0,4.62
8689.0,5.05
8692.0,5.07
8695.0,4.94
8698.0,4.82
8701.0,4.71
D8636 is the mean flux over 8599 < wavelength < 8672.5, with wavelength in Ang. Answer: 4.89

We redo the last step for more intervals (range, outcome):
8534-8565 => 5.16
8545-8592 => 5.06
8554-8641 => 4.97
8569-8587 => 5.03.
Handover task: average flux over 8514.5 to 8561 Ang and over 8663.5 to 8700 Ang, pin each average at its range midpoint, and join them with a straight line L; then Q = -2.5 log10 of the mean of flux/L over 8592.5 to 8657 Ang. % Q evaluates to 0.018 mag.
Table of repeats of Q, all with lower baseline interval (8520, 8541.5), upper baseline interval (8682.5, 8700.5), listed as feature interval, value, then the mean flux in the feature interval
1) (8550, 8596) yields 0.026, 5.06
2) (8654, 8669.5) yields 0.027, 4.83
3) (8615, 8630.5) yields 0.065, 4.76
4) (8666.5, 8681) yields 0.011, 4.88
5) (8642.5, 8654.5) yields -0.003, 5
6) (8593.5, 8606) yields 0.002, 5.1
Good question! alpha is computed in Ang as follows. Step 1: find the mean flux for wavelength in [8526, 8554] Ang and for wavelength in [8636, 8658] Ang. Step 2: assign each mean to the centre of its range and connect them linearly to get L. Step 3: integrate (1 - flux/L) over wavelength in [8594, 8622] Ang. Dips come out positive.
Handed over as 0.39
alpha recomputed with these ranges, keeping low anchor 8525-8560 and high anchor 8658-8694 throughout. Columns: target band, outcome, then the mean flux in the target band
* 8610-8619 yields 0.36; 4.81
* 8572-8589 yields 0.24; 5.03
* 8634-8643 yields 0.08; 4.91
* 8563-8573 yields 0.24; 5.01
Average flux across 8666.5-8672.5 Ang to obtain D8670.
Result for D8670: 4.93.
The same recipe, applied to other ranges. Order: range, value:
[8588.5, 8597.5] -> 5.04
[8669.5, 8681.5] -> 4.85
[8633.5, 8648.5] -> 4.92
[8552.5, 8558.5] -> 5.14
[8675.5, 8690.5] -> 4.87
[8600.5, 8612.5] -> 4.96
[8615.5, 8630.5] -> 4.76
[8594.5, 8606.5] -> 5.11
